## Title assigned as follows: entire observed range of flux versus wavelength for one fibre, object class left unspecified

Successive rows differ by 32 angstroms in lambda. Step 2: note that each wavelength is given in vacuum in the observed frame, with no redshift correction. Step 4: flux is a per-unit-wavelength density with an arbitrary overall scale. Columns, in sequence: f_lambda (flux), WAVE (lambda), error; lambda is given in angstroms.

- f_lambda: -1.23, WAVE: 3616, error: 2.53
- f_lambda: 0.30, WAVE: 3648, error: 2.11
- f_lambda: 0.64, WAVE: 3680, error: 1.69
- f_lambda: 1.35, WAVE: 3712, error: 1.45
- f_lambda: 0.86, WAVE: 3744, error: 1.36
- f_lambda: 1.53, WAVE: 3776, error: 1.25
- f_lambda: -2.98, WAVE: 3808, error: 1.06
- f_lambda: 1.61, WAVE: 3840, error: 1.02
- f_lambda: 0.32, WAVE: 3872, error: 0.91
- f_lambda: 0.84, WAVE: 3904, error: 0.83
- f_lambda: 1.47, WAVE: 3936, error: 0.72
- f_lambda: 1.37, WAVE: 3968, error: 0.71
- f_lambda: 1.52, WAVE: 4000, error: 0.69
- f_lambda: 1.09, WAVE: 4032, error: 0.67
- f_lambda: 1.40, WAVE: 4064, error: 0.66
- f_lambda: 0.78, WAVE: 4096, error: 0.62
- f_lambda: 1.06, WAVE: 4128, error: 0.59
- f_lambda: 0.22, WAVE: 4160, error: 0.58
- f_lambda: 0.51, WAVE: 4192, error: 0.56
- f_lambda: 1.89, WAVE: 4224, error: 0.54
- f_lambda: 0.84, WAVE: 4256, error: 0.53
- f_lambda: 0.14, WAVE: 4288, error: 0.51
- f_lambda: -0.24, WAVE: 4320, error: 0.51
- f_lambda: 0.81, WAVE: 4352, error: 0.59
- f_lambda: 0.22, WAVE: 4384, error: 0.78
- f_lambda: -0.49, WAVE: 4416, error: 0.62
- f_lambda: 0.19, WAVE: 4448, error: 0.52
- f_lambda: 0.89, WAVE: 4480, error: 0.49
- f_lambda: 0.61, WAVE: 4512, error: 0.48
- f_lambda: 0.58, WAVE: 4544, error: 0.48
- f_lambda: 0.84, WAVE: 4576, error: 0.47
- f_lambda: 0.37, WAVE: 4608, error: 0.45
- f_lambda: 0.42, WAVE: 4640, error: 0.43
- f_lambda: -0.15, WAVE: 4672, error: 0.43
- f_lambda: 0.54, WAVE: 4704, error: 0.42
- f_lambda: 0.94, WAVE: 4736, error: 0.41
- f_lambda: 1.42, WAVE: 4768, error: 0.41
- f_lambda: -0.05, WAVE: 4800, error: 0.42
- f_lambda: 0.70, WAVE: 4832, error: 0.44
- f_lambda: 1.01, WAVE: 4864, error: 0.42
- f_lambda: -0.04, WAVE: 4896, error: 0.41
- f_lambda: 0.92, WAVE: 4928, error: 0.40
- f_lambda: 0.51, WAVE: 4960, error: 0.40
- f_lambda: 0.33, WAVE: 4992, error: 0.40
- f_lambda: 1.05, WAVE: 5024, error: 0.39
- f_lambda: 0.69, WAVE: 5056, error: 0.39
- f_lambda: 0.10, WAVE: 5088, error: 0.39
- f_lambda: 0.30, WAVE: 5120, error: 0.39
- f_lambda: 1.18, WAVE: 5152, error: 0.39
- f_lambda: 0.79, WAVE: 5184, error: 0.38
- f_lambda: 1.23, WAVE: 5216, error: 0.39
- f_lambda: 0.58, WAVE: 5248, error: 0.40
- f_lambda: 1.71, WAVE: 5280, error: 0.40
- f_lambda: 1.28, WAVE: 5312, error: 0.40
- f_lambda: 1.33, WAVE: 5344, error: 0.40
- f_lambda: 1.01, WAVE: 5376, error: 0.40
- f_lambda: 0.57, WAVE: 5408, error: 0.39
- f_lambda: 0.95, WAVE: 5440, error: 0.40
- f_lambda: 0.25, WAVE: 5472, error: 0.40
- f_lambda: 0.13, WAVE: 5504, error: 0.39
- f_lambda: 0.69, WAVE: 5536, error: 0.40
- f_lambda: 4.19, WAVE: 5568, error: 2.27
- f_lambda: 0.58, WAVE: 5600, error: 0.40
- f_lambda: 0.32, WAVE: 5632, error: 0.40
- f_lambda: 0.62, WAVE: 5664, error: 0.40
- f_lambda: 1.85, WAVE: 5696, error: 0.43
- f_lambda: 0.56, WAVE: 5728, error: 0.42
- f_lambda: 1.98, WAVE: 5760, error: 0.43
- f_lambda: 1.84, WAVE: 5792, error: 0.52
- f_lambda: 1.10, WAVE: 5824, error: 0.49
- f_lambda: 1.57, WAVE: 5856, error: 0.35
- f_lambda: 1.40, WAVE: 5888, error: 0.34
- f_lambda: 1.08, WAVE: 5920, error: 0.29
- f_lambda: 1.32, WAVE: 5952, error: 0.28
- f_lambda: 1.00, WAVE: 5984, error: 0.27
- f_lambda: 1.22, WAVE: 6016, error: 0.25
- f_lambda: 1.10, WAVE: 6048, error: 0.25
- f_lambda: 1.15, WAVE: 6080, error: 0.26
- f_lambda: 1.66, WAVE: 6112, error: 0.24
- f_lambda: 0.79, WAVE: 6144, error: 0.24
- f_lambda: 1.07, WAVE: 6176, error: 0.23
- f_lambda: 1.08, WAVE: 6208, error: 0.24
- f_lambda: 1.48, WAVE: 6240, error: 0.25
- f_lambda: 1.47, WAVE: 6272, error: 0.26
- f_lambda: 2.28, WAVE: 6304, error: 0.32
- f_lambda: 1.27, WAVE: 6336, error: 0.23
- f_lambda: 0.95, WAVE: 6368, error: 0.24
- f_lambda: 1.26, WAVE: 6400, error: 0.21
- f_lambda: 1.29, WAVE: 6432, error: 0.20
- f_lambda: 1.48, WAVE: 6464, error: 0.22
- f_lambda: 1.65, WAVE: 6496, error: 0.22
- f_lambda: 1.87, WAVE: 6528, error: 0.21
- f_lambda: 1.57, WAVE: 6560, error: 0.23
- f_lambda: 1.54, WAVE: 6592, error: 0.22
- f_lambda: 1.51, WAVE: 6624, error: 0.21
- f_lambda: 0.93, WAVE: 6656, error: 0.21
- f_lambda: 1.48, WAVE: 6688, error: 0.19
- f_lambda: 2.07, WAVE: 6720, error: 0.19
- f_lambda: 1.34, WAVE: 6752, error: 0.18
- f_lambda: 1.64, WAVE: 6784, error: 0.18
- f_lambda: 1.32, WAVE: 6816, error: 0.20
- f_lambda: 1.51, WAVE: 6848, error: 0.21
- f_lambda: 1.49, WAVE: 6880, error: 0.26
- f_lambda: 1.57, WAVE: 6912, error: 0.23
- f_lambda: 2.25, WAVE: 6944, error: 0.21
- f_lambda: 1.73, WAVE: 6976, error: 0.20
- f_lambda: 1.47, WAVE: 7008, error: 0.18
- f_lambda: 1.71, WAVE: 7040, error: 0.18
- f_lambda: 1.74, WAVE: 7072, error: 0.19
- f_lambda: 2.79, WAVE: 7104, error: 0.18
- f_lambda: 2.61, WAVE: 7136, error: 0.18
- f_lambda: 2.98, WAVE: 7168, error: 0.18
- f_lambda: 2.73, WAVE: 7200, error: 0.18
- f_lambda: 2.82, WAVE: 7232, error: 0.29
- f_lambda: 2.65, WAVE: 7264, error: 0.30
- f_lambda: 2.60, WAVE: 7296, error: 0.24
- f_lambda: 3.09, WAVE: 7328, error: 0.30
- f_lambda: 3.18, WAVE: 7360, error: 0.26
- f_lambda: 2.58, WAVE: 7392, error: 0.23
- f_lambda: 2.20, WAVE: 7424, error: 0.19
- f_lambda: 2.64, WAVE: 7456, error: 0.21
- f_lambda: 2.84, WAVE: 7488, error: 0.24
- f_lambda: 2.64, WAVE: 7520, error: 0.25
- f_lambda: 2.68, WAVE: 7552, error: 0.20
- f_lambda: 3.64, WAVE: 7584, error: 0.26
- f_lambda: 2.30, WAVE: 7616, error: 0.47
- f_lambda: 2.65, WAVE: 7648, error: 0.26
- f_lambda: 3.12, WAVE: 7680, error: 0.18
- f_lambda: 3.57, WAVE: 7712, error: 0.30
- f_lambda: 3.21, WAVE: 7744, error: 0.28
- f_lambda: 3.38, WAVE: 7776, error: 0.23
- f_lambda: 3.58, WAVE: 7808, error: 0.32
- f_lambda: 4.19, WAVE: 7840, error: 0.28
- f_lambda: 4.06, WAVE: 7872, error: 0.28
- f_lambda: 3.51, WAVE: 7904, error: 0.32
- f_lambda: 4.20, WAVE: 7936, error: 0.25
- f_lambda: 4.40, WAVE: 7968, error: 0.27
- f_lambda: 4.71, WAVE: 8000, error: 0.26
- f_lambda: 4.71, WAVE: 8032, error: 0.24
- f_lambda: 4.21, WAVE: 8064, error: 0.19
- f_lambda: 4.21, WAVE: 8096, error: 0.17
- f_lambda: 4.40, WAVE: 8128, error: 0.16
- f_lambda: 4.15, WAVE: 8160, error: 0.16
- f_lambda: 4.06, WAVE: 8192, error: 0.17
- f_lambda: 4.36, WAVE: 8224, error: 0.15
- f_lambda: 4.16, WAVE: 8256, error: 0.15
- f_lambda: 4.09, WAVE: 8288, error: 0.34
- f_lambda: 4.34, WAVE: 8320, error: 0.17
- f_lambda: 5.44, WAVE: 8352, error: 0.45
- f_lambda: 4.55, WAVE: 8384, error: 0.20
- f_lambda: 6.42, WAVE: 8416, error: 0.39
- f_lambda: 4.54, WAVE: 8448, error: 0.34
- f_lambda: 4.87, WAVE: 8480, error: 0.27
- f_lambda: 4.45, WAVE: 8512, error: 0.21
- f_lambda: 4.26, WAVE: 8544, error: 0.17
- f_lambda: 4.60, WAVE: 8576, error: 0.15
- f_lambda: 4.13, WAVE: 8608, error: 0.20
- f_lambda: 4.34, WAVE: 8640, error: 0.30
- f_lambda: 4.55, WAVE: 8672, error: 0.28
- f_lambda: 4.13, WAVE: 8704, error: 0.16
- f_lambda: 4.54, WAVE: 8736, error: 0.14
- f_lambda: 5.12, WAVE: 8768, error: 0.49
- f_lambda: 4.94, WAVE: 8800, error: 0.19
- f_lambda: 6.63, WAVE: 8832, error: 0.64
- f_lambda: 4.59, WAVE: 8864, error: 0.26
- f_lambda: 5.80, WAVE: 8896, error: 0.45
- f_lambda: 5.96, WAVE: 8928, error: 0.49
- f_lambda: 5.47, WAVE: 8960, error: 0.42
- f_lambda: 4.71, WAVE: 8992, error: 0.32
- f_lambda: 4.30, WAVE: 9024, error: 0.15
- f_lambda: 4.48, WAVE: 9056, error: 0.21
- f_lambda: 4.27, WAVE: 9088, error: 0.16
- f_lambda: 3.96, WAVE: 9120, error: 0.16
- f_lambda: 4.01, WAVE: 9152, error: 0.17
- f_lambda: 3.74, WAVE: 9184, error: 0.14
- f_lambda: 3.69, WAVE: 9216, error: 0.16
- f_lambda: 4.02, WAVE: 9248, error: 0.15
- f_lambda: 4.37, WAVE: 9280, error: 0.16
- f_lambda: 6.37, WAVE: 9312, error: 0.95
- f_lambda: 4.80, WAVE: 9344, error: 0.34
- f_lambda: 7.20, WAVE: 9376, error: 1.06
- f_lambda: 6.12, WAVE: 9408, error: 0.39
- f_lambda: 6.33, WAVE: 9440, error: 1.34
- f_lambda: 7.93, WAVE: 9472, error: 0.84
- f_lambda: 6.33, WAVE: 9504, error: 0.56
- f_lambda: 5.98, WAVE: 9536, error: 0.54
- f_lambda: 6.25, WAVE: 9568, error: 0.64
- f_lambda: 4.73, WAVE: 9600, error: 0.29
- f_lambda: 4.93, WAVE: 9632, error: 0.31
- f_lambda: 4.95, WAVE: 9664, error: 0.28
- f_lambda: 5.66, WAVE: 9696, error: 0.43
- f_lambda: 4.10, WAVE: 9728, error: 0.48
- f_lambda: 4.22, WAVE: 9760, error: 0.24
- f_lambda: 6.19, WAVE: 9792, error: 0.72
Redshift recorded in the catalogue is 0.78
